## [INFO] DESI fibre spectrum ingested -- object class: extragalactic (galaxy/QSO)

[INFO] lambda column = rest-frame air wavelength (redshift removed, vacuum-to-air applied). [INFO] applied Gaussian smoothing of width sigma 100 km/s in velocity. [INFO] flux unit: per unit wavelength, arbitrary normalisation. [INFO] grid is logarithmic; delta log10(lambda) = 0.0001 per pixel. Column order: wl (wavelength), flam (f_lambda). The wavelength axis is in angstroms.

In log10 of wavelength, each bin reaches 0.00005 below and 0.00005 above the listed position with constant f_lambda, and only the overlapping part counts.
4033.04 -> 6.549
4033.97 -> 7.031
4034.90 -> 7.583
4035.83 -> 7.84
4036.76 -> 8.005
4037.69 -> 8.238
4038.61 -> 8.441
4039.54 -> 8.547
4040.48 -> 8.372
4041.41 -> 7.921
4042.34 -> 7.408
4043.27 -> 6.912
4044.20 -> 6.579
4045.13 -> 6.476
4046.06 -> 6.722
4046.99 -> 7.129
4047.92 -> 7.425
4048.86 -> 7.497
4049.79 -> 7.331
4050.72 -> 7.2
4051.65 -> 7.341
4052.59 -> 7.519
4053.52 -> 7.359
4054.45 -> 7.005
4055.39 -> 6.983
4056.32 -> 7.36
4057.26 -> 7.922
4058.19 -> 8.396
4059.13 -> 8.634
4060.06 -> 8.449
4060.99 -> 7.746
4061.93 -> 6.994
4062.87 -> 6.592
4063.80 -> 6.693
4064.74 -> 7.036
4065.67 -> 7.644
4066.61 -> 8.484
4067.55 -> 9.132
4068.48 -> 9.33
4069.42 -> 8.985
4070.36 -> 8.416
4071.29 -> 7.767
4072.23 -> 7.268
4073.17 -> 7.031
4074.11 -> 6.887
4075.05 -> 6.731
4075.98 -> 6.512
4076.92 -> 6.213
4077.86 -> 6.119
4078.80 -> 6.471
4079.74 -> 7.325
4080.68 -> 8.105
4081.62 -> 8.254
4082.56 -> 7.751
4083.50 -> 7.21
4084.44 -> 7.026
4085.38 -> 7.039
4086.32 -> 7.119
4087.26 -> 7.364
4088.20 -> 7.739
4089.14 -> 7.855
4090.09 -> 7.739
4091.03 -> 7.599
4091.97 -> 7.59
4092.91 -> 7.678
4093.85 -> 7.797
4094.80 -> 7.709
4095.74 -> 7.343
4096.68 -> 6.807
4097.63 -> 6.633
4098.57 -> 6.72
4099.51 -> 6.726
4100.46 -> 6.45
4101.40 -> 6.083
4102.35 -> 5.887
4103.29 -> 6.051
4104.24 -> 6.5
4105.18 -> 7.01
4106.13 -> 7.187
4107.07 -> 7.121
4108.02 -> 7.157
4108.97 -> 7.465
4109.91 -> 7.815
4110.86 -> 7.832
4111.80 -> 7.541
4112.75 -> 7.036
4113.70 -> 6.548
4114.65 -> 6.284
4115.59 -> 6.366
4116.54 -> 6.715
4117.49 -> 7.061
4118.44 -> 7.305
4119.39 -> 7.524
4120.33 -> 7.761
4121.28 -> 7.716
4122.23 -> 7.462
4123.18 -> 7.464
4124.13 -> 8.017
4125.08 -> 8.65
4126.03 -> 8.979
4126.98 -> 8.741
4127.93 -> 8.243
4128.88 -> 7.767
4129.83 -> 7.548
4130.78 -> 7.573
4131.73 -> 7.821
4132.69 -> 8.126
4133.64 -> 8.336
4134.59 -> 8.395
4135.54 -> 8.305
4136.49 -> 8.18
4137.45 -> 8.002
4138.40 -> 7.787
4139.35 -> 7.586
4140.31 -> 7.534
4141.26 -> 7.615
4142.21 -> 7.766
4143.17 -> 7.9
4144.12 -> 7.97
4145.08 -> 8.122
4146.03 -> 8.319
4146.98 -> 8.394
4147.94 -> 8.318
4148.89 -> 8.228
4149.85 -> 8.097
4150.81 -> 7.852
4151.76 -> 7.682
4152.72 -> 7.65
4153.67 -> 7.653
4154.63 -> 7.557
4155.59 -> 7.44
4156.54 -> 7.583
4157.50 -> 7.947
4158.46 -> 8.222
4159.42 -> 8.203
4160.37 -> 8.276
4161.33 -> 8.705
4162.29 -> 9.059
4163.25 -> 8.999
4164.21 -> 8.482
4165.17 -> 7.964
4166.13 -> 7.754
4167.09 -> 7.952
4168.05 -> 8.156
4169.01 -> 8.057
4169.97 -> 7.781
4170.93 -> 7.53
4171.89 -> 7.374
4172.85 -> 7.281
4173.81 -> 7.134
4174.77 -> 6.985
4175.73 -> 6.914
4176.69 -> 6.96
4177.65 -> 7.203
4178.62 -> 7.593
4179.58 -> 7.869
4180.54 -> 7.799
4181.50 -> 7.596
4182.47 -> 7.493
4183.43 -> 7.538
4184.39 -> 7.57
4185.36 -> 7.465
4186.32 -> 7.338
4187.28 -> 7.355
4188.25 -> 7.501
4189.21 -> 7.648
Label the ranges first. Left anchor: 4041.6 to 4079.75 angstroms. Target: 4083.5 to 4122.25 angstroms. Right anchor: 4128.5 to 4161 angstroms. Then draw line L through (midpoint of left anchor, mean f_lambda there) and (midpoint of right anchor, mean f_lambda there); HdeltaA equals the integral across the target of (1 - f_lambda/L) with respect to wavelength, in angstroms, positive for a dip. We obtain 2.7 angstroms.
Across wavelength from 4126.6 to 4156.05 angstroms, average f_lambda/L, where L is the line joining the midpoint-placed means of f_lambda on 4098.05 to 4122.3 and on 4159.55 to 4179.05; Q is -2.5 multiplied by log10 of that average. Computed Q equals -0.08 mag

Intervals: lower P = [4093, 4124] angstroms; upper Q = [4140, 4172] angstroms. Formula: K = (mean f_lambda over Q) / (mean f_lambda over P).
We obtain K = 1.14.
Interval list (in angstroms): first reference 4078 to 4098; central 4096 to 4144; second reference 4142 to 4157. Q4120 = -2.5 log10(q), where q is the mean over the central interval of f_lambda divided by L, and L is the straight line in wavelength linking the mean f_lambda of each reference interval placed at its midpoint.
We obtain 0.04 mag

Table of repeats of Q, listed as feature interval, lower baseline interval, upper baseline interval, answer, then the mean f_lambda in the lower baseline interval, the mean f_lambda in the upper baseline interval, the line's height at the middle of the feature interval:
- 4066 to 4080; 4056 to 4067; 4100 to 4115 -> -0.01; 7.66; 6.88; 7.46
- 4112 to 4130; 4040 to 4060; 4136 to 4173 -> 0.04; 7.42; 7.98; 7.8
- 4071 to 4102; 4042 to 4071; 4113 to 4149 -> 0.07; 7.58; 7.79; 7.66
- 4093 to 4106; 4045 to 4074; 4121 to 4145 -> 0.15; 7.61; 7.98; 7.81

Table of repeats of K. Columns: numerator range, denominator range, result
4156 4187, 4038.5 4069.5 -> 1.02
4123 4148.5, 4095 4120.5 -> 1.16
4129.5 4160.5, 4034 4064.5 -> 1.06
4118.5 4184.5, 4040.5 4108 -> 1.08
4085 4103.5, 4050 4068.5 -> 0.93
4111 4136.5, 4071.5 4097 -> 1.06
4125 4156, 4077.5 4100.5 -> 1.09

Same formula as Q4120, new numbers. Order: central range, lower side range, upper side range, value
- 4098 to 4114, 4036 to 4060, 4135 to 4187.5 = 0.120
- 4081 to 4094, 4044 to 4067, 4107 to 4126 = -0.025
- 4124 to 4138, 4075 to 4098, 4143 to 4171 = -0.055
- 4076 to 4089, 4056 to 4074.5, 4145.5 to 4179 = 0.093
